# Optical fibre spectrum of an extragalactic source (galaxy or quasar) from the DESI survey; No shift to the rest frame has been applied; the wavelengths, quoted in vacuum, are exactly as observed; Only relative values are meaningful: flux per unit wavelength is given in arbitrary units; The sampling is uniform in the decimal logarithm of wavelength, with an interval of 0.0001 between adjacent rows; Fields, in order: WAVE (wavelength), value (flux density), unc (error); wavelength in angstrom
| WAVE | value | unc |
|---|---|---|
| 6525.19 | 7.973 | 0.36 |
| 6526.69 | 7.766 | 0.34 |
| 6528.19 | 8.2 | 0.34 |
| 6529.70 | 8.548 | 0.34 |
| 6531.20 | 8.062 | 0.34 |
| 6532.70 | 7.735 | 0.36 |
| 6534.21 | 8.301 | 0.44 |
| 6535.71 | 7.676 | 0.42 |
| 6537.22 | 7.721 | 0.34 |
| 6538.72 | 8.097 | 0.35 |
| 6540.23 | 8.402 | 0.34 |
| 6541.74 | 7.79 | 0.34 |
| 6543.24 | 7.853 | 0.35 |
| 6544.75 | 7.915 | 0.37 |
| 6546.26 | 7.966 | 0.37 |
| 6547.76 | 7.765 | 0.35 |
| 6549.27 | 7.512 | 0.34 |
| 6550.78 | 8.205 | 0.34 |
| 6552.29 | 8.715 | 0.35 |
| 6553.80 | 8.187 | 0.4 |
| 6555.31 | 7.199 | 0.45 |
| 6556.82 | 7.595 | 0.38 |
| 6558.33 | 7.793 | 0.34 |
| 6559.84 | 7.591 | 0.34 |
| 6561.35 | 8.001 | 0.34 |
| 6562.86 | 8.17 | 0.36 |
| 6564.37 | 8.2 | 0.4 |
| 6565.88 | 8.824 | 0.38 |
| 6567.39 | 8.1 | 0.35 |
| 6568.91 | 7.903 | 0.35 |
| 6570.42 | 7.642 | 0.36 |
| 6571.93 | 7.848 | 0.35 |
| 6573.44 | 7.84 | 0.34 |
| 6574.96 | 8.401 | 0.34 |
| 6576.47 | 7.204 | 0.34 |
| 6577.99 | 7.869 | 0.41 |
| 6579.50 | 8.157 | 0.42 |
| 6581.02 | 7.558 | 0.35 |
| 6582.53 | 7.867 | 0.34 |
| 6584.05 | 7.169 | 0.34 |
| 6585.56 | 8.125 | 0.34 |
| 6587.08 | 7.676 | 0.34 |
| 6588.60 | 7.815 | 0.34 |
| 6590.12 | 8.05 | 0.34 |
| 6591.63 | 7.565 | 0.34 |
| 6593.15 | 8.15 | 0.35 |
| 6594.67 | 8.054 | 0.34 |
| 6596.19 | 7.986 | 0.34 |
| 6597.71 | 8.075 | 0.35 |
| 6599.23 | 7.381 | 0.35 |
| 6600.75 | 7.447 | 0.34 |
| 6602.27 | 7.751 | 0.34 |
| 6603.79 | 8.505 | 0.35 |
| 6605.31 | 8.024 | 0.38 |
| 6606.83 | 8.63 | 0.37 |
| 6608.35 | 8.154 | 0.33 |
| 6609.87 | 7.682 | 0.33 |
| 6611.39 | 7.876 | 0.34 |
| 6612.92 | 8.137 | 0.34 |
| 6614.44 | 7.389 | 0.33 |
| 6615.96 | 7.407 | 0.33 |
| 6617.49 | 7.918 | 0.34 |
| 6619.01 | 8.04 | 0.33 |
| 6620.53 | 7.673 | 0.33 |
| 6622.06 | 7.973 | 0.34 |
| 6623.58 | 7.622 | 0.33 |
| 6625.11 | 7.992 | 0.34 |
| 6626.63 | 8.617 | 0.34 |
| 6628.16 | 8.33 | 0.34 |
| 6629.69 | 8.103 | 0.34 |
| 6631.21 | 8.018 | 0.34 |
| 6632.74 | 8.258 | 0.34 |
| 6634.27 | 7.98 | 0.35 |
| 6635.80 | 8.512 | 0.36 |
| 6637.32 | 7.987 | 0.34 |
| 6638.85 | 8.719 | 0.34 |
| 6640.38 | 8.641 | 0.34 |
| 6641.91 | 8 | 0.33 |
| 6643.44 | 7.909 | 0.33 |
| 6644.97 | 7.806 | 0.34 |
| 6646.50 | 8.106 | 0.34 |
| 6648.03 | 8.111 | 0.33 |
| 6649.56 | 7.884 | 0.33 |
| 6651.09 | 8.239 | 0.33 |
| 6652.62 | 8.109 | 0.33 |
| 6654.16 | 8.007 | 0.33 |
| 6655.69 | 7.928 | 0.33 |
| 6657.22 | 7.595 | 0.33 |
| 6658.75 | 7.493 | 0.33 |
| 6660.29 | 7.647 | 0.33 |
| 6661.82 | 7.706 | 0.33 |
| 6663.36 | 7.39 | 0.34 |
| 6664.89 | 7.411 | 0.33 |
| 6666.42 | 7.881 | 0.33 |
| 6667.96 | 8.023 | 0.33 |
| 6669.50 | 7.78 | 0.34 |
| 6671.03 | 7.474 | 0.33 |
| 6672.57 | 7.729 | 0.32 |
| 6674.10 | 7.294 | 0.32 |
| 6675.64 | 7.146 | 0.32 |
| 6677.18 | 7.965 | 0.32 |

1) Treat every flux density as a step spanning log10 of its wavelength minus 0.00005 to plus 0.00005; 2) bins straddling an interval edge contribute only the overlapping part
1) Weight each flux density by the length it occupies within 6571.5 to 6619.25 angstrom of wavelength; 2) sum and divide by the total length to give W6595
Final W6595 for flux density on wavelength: 7.87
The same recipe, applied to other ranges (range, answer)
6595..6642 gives 8.03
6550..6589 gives 7.91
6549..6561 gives 7.87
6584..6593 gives 7.81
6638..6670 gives 7.92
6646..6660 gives 7.93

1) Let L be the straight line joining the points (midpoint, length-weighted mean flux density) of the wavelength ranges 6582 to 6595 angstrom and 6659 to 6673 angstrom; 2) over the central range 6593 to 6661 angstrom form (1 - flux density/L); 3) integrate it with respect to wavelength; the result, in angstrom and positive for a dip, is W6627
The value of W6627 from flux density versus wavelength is -2.2 angstrom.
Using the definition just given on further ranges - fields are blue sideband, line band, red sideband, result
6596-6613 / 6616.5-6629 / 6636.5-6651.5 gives 0.1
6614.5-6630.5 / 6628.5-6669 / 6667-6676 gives -1.2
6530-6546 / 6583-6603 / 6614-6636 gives 0.5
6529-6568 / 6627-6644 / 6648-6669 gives -0.9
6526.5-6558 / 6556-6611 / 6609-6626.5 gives -0.2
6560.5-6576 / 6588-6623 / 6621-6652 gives 0.9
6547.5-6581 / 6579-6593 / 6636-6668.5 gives 0.3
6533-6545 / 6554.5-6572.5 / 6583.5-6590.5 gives -0.1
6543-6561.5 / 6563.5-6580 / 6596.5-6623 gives -0.3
